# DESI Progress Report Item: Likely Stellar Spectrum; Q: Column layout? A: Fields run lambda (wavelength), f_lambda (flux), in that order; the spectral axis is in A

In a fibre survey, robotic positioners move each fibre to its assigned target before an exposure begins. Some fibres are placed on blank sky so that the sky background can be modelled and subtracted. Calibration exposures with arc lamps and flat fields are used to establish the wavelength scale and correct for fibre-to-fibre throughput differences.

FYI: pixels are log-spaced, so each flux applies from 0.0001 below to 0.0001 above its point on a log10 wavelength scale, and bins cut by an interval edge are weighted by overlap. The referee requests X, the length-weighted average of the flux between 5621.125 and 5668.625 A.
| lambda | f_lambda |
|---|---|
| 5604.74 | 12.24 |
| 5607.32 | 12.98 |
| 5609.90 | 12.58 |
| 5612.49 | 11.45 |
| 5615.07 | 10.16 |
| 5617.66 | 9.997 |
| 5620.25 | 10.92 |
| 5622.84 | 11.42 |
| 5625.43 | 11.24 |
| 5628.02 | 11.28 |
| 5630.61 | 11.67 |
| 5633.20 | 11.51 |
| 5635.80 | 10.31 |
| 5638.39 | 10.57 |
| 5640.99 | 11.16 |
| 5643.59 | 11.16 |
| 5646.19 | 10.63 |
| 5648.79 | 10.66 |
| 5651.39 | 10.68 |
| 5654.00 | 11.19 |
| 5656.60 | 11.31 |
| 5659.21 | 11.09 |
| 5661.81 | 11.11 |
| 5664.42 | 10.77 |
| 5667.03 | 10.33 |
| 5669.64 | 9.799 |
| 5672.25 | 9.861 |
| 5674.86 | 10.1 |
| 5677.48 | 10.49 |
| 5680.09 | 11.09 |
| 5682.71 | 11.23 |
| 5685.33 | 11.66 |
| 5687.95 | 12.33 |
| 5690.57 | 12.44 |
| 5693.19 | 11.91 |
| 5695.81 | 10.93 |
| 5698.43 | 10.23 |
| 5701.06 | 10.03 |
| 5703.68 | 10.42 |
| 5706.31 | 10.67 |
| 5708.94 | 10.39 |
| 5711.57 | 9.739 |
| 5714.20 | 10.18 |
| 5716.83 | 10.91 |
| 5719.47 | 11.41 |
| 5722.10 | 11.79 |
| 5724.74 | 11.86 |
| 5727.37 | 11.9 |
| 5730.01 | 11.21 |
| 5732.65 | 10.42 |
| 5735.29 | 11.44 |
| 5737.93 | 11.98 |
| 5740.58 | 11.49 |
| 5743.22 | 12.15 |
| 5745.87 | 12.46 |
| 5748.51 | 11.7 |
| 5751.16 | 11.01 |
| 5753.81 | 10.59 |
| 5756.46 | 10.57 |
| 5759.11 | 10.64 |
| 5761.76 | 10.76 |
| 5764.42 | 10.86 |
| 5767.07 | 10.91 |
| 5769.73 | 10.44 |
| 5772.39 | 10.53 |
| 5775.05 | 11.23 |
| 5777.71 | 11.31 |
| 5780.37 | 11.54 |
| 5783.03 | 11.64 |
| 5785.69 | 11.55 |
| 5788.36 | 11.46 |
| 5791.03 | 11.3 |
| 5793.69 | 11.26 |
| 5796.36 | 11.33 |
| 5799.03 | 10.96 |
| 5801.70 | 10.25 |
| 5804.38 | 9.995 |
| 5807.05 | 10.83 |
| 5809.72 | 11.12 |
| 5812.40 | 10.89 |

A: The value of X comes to 11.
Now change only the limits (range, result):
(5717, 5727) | 11.6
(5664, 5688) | 10.7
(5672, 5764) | 11.1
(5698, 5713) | 10.2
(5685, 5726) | 11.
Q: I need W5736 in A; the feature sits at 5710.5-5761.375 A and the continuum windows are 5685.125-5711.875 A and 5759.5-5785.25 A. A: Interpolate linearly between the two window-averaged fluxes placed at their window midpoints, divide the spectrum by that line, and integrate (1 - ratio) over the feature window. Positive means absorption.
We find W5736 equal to -1.0 A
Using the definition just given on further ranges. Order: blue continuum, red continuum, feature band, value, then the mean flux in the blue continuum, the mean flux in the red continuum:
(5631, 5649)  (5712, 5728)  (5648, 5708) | 1.0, 10.9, 11.2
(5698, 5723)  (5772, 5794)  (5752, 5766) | 0.5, 10.6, 11.4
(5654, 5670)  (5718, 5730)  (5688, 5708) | 0.5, 10.8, 11.7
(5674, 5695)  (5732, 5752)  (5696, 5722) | 2.2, 11.4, 11.6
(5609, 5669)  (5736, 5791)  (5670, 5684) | 0.7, 11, 11.2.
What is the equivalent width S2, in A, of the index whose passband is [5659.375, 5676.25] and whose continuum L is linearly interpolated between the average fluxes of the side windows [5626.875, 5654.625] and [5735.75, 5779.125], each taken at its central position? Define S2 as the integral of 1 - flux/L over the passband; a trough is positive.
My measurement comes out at 0.98 A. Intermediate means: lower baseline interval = 11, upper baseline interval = 11.2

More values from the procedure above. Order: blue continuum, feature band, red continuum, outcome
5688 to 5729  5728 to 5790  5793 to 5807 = -2.0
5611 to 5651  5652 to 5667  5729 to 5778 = 0.0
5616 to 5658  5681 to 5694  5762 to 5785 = -1.0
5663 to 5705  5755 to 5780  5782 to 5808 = 0.4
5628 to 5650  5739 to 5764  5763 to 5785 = -0.5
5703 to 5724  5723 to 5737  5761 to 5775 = -0.9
